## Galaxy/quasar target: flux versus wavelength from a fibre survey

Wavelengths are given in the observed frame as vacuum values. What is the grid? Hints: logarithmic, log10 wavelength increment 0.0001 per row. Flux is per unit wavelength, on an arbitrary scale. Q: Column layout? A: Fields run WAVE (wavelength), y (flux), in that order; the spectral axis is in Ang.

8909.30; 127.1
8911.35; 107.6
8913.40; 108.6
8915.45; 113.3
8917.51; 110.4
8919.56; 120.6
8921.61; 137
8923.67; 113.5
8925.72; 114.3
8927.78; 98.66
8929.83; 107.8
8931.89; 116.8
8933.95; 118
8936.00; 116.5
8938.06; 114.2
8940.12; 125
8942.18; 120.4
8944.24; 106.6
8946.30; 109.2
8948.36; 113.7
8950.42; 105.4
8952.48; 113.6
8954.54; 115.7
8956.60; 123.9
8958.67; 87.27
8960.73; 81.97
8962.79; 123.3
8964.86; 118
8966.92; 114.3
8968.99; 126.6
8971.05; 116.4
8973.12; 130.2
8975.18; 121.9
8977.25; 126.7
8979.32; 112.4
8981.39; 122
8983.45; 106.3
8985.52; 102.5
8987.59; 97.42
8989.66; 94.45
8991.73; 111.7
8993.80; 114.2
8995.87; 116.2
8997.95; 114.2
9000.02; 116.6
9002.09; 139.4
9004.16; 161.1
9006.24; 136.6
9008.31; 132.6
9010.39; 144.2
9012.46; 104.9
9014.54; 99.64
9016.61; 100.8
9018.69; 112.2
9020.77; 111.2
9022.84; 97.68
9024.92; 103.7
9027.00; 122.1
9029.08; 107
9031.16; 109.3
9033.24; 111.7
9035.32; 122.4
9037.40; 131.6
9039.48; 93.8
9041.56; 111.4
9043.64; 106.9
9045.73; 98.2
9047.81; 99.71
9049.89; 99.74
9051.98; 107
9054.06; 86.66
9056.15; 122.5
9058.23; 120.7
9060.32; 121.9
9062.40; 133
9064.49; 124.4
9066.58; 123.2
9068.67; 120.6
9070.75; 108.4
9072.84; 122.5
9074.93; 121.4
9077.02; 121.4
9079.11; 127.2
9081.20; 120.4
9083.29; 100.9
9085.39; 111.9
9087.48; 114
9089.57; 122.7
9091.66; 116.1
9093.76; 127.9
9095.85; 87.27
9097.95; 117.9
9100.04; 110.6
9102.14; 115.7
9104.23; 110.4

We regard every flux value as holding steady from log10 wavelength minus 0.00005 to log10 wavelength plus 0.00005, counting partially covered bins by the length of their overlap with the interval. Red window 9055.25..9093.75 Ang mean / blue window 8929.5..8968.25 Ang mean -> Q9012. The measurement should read 1.07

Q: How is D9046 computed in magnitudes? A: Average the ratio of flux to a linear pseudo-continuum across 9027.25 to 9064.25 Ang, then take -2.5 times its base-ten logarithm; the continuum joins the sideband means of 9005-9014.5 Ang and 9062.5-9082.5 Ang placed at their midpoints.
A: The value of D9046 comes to 0.115 mag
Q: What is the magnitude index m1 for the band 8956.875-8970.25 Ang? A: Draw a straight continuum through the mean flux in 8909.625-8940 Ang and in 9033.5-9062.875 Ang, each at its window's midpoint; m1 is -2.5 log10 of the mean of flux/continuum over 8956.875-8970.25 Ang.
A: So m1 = 0.04 mag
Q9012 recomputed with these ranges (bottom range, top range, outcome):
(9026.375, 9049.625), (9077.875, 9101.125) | 1.04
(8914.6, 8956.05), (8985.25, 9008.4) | 1.04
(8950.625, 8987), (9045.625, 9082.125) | 1.02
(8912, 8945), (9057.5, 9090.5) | 1.04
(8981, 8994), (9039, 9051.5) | 0.97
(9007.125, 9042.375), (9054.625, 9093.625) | 1.06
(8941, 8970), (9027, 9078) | 1.02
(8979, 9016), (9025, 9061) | 0.93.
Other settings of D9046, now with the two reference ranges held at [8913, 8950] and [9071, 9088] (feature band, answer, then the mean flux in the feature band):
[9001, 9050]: 0.009 mag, 115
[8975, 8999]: 0.041 mag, 111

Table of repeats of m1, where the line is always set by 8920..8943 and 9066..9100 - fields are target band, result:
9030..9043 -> 0.03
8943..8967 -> 0.07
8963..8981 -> -0.04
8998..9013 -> -0.15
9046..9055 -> 0.18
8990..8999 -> 0.04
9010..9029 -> 0.07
